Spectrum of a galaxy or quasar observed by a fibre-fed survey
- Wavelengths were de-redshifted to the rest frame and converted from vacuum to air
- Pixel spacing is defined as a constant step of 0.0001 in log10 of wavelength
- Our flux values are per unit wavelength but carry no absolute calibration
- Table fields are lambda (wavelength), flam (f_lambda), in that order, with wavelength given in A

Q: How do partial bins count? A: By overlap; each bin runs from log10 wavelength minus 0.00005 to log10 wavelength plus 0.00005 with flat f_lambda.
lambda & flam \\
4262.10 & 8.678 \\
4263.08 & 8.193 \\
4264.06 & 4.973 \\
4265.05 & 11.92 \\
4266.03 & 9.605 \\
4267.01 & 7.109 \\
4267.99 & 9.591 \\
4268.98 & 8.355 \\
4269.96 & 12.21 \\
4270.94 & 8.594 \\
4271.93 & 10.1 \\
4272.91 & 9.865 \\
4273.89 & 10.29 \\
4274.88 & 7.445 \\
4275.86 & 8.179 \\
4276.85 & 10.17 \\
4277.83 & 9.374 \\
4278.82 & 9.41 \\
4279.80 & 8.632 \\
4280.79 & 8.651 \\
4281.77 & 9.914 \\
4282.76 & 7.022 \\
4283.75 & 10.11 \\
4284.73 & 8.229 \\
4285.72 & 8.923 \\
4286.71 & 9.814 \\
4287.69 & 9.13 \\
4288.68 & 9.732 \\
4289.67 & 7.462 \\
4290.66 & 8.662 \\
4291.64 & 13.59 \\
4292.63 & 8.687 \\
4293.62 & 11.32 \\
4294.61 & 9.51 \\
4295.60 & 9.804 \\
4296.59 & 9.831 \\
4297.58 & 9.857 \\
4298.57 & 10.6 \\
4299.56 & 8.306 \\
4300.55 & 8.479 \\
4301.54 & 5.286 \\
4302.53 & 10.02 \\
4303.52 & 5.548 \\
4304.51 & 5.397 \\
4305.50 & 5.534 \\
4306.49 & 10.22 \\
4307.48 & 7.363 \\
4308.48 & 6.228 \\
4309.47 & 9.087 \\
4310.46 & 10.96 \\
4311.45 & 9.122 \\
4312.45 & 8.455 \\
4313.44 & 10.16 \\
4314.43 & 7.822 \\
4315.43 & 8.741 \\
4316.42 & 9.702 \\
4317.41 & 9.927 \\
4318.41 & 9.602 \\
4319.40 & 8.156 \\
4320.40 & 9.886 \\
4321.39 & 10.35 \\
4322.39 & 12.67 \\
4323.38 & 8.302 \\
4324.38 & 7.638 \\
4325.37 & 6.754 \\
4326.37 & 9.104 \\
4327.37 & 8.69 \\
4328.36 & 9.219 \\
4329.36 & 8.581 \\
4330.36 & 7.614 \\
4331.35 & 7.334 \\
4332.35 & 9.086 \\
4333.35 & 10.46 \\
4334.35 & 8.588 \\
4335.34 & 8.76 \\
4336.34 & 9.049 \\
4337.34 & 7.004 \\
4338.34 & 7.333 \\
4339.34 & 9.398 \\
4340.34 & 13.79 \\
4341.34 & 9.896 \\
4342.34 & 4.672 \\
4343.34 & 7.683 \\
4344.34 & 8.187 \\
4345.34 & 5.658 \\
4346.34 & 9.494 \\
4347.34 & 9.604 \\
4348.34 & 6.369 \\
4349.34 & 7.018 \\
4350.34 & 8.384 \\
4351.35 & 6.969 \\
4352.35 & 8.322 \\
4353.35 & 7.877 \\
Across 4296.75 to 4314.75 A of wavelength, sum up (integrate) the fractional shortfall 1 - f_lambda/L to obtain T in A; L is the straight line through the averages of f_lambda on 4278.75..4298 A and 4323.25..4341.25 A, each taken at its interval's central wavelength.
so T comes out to 1.70 A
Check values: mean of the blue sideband 9.41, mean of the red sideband 8.74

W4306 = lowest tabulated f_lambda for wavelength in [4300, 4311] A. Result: 5.286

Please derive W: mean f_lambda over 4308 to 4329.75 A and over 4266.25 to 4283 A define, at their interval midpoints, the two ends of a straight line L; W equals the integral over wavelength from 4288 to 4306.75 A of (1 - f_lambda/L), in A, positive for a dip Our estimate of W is 0.6 A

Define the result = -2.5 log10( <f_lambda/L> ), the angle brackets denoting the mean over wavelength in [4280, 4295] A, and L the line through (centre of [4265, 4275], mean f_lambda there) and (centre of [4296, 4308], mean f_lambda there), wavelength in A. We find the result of -0.08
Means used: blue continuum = 9.53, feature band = 9.37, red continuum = 8.05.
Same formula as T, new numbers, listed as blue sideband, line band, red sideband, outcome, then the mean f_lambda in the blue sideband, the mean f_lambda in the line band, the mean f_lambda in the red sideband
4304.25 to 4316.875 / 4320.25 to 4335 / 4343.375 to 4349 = -1.4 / 8.42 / 8.93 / 7.83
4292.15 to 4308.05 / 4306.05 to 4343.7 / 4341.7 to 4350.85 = -4.5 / 8.47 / 8.88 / 7.49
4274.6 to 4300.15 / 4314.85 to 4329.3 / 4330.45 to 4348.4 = -0.6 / 9.33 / 9.17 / 8.5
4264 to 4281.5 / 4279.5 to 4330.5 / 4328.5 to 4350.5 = -0.4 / 9.25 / 8.9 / 8.38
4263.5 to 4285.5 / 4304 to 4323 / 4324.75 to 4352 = -0.7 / 9.07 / 8.91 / 8.32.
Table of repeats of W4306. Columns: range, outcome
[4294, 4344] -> 4.672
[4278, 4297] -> 7.022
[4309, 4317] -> 7.822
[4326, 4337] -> 7.334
